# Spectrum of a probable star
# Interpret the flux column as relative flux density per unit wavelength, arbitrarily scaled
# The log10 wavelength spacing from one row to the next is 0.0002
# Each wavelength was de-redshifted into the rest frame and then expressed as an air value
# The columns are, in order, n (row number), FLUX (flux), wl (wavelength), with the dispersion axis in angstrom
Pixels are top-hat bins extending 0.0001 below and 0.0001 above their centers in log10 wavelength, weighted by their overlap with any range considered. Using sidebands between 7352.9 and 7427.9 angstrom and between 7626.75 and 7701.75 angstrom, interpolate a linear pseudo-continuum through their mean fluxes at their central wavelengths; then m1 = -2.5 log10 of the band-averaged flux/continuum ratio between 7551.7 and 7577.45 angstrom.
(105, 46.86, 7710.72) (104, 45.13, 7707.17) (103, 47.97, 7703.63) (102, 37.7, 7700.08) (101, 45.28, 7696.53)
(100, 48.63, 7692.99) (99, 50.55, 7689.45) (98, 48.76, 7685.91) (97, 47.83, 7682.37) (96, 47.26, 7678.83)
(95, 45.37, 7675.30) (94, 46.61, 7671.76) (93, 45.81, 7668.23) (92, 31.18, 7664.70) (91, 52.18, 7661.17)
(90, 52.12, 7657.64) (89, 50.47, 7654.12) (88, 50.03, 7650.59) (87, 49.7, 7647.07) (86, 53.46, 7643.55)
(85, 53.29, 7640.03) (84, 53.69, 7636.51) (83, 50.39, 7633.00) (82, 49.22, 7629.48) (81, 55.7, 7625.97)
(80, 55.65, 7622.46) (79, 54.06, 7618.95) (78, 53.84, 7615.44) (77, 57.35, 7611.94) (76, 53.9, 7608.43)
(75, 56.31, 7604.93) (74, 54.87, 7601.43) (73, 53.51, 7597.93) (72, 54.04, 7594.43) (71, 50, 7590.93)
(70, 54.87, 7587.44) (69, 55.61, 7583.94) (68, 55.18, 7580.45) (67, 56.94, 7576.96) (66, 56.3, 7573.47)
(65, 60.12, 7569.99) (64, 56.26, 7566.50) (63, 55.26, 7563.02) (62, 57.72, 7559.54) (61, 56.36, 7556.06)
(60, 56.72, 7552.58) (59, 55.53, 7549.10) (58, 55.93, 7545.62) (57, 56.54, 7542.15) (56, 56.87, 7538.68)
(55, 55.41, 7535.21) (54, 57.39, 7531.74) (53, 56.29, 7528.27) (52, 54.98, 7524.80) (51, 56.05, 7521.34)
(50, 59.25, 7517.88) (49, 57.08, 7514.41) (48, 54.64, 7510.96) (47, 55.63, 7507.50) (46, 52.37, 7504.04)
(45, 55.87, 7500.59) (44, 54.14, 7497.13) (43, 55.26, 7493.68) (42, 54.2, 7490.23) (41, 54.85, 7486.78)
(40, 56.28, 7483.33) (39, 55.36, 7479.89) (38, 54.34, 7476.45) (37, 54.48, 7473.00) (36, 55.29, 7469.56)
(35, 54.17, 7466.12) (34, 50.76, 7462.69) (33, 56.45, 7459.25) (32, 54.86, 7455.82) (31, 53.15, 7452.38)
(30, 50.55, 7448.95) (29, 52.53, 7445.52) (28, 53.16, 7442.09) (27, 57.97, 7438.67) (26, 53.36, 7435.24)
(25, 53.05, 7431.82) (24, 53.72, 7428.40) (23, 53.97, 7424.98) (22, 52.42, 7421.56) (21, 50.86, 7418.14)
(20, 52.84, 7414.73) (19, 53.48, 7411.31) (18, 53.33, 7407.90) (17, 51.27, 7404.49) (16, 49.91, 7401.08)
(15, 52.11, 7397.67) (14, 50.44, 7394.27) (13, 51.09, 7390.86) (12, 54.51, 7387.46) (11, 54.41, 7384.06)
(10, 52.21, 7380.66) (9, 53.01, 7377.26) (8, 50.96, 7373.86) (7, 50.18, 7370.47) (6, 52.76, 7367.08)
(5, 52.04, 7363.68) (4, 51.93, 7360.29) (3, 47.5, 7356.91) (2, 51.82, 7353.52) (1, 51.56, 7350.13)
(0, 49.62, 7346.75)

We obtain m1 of -0.15 mag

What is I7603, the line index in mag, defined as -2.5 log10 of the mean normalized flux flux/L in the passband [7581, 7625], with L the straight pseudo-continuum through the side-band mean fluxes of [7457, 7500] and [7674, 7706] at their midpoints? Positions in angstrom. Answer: -0.10 mag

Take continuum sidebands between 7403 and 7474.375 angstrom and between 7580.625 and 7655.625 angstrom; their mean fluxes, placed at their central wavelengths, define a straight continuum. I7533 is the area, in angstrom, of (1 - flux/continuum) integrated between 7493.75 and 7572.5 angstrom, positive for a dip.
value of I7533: -4.1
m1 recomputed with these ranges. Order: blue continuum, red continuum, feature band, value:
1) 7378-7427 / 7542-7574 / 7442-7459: 0.012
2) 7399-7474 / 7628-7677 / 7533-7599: -0.106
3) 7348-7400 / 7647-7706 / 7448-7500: -0.089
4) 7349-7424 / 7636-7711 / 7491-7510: -0.092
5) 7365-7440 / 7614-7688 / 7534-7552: -0.103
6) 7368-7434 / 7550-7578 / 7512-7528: -0.020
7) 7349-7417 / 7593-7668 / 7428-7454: -0.032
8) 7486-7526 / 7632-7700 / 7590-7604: -0.044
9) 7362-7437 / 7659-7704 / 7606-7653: -0.133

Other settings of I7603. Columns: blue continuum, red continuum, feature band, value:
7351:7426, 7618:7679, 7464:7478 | -0.07 mag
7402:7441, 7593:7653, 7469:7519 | -0.04 mag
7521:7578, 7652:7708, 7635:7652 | -0.06 mag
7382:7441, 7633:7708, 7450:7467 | -0.04 mag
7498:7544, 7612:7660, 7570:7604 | -0.02 mag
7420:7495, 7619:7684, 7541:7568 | -0.09 mag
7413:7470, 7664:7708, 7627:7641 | -0.10 mag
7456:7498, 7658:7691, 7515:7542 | -0.08 mag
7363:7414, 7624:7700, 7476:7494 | -0.09 mag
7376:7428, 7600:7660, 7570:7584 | -0.07 mag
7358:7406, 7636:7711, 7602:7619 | -0.14 mag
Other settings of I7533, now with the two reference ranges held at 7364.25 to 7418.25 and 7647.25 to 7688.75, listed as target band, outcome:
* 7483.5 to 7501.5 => -1.6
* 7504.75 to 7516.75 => -1.4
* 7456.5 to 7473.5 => -1.1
